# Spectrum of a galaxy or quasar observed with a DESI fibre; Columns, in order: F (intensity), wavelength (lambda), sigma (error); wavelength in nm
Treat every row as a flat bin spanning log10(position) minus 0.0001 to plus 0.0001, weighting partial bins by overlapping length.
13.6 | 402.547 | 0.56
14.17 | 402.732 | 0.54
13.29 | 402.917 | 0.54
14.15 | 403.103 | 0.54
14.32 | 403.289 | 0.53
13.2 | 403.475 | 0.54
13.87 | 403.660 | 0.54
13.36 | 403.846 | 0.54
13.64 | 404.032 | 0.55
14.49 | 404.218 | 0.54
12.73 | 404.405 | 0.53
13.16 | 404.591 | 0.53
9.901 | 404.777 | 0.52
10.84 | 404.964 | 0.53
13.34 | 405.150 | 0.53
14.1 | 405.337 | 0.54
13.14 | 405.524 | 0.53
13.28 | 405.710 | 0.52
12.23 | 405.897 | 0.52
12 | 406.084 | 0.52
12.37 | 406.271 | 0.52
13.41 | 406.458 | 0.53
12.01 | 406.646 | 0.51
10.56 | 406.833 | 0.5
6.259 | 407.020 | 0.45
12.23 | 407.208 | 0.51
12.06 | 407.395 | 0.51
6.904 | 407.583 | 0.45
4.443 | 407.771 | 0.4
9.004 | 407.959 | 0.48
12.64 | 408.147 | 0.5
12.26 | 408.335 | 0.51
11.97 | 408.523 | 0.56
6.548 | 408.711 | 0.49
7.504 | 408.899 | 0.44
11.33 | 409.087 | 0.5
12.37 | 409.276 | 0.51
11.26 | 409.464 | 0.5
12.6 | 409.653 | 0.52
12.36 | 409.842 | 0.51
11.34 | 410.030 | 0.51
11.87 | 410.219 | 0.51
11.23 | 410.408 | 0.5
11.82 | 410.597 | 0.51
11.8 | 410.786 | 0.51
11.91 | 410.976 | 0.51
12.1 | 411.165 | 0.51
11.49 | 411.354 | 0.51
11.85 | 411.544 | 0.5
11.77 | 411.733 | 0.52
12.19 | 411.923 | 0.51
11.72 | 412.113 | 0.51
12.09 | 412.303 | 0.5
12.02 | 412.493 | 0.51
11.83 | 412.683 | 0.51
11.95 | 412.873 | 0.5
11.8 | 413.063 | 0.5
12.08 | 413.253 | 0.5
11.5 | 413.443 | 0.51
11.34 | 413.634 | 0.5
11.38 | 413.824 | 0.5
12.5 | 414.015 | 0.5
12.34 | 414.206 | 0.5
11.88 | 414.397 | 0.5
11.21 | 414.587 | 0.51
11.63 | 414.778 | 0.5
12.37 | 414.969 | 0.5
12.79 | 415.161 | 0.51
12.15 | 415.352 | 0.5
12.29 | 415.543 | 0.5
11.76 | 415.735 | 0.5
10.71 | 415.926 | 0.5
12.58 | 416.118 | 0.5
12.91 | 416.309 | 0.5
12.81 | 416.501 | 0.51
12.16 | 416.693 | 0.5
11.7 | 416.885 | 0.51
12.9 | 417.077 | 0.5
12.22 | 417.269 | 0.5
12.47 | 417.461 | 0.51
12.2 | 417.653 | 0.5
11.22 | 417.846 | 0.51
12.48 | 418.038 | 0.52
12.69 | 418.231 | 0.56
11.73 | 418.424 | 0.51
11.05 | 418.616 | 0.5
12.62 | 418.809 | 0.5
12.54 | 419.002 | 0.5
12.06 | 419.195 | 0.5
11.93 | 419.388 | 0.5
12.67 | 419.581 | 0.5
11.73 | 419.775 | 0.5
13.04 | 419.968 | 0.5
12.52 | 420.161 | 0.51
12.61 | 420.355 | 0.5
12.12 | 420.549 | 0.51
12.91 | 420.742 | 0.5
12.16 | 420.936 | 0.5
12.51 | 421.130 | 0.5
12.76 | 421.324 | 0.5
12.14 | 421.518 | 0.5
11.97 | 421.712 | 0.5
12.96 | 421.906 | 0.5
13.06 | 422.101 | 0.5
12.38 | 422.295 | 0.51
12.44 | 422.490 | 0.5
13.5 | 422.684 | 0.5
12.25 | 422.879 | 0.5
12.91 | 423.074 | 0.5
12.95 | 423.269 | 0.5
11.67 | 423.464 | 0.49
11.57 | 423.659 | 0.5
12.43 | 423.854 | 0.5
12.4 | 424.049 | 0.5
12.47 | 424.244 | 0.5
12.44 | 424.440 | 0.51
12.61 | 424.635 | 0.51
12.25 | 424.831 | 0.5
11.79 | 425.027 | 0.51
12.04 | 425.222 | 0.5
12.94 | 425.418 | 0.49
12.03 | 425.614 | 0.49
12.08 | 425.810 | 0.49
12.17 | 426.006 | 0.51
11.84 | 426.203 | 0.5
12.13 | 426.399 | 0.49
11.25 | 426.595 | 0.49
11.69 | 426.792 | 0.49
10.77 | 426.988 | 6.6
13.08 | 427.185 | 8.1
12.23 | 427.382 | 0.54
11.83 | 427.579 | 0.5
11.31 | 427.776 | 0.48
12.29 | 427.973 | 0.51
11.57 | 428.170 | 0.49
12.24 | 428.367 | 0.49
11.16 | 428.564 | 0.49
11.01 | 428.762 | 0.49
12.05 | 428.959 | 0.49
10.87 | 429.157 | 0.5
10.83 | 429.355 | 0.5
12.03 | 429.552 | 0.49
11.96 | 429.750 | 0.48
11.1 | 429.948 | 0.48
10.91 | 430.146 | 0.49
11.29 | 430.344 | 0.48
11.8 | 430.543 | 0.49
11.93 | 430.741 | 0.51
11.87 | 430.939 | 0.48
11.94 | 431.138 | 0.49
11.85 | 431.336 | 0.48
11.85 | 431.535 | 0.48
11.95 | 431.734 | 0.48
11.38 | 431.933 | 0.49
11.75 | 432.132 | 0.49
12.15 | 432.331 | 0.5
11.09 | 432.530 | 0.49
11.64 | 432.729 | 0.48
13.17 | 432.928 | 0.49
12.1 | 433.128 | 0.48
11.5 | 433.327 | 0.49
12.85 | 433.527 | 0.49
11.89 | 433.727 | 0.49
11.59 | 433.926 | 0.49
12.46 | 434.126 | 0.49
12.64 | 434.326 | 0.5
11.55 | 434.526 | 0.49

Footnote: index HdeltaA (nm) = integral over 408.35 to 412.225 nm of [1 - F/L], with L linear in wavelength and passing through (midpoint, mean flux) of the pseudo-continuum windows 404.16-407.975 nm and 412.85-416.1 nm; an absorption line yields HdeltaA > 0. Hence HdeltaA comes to 0.08 nm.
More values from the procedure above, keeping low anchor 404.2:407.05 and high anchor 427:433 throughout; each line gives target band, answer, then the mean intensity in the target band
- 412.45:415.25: 0.028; 11.9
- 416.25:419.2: -0.069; 12.2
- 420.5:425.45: -0.248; 12.4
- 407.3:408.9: 0.365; 9.37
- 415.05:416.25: -0.009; 12.1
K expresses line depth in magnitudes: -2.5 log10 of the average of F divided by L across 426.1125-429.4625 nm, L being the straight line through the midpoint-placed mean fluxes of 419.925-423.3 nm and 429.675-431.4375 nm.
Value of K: 0.02 mag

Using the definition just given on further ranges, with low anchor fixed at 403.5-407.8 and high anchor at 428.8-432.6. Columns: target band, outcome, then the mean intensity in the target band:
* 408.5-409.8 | 0.13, 10.5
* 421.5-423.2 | -0.08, 12.6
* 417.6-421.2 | -0.05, 12.2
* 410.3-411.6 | 0.01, 11.7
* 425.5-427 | -0.01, 11.8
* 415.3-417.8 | -0.04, 12.2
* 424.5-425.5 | -0.06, 12.3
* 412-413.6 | 0.00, 11.9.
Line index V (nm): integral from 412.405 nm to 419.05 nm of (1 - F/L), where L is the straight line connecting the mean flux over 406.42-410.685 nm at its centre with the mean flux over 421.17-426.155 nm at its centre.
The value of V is -0.355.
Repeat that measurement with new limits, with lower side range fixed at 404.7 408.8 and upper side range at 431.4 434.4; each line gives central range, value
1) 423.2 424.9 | -0.095 nm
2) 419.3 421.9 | -0.202 nm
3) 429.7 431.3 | 0.041 nm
